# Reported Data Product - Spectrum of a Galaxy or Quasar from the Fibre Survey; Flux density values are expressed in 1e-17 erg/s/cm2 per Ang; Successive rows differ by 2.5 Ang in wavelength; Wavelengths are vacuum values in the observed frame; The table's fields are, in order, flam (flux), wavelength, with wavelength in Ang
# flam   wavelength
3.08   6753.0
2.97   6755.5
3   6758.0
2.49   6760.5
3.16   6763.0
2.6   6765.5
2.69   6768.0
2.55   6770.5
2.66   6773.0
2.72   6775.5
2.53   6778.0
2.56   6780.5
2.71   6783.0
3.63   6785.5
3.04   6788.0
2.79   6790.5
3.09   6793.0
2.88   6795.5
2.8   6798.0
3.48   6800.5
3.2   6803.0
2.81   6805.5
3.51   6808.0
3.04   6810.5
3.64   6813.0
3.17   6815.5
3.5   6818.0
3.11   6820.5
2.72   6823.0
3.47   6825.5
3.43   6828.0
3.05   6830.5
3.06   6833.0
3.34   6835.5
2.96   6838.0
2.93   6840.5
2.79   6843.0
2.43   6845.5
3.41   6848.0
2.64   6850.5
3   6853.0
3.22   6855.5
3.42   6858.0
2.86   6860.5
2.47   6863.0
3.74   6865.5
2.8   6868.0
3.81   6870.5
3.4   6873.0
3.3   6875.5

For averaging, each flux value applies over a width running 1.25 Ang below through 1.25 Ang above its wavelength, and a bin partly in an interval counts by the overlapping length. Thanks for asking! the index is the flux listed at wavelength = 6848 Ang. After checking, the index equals 3.41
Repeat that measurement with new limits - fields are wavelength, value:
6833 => 3.06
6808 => 3.51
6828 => 3.43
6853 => 3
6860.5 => 2.86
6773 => 2.66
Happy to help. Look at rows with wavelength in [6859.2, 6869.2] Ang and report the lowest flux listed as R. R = 2.47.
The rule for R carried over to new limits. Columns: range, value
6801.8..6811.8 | 2.81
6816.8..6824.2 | 2.72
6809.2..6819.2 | 3.04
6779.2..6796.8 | 2.56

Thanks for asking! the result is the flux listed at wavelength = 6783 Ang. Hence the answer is 2.71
